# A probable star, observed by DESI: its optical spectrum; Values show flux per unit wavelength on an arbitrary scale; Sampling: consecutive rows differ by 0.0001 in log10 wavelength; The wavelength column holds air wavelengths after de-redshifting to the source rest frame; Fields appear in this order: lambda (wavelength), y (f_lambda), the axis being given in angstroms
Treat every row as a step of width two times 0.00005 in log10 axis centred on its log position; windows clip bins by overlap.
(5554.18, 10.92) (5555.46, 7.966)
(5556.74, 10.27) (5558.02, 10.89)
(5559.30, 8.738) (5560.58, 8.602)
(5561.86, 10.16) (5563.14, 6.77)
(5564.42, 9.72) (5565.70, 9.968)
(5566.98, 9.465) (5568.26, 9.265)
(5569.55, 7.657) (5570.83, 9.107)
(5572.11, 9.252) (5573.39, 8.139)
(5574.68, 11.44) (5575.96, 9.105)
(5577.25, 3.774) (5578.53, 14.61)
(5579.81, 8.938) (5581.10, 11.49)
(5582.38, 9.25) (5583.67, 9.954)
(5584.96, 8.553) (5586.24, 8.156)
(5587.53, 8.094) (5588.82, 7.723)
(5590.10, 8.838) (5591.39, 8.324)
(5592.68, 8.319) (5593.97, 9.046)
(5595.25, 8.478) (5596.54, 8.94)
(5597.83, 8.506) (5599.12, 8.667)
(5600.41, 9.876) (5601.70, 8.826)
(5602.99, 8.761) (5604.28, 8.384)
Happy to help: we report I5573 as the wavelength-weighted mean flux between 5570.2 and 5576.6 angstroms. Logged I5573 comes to 9.41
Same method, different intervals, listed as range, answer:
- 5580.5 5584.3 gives 10.2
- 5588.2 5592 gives 8.31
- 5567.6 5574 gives 8.69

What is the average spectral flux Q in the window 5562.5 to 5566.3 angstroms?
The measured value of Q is 8.81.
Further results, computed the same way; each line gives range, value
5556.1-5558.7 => 10.5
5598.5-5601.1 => 9.27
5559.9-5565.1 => 8.83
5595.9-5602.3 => 8.96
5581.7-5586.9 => 9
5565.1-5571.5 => 9.09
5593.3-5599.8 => 8.73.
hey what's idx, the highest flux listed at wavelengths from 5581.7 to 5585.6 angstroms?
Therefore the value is 9.954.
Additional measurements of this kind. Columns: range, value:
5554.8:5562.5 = 10.89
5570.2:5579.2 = 14.61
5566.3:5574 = 9.465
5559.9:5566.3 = 10.16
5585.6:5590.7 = 8.838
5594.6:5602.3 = 9.876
